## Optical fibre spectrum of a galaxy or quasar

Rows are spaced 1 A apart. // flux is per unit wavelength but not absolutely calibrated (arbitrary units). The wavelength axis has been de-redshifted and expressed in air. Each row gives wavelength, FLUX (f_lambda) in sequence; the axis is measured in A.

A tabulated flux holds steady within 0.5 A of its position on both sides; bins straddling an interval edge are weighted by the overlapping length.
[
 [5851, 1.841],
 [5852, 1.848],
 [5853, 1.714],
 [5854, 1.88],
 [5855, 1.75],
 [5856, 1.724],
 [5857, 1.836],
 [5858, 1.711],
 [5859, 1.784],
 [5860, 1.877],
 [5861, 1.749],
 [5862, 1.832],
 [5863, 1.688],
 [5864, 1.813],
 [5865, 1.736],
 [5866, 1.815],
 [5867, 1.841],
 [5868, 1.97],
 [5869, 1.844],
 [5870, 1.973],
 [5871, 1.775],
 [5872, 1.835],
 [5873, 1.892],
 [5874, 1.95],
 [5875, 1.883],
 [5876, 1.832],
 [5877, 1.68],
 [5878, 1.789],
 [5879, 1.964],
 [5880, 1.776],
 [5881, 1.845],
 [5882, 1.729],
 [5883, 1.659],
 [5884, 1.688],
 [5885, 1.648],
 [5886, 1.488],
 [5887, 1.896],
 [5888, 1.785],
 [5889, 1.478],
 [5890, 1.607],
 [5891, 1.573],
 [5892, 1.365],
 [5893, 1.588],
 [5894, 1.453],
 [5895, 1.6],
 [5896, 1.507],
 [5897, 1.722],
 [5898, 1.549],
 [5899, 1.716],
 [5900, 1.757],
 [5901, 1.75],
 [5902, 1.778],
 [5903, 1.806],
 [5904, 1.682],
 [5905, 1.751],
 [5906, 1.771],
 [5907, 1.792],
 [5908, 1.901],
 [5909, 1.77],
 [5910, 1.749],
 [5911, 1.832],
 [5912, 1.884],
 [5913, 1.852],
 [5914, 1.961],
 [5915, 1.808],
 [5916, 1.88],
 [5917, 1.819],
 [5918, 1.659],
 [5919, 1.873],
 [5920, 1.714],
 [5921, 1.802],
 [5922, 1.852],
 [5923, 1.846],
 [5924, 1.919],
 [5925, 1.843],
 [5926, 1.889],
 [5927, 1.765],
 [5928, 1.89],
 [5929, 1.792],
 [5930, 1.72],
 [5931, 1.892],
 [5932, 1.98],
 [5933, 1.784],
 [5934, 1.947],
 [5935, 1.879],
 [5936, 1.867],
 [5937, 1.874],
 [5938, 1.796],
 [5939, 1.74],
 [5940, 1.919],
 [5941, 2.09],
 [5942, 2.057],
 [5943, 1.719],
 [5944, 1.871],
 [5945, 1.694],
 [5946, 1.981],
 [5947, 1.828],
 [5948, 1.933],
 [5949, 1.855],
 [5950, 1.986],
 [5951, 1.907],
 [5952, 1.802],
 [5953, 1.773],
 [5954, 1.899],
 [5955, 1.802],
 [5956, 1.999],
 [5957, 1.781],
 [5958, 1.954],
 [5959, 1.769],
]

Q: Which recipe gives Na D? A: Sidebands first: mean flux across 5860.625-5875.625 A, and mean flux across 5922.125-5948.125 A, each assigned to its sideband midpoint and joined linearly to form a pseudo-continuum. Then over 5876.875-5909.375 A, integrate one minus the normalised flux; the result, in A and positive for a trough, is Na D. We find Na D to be 2.8 A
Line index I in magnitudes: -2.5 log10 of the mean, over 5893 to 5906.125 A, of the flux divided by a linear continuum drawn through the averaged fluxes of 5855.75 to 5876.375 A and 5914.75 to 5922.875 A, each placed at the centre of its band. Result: 0.086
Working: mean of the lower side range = 1.83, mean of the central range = 1.67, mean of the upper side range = 1.8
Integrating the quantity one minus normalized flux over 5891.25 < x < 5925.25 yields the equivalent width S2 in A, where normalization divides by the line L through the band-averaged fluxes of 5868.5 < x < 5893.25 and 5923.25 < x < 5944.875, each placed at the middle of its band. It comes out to 1.1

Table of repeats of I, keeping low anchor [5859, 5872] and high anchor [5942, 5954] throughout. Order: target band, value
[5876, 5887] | 0.06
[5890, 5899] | 0.18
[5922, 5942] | -0.01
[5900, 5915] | 0.02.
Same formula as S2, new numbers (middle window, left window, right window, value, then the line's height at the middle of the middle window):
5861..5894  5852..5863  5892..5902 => -1.0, 1.7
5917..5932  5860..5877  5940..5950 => 0.5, 1.88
